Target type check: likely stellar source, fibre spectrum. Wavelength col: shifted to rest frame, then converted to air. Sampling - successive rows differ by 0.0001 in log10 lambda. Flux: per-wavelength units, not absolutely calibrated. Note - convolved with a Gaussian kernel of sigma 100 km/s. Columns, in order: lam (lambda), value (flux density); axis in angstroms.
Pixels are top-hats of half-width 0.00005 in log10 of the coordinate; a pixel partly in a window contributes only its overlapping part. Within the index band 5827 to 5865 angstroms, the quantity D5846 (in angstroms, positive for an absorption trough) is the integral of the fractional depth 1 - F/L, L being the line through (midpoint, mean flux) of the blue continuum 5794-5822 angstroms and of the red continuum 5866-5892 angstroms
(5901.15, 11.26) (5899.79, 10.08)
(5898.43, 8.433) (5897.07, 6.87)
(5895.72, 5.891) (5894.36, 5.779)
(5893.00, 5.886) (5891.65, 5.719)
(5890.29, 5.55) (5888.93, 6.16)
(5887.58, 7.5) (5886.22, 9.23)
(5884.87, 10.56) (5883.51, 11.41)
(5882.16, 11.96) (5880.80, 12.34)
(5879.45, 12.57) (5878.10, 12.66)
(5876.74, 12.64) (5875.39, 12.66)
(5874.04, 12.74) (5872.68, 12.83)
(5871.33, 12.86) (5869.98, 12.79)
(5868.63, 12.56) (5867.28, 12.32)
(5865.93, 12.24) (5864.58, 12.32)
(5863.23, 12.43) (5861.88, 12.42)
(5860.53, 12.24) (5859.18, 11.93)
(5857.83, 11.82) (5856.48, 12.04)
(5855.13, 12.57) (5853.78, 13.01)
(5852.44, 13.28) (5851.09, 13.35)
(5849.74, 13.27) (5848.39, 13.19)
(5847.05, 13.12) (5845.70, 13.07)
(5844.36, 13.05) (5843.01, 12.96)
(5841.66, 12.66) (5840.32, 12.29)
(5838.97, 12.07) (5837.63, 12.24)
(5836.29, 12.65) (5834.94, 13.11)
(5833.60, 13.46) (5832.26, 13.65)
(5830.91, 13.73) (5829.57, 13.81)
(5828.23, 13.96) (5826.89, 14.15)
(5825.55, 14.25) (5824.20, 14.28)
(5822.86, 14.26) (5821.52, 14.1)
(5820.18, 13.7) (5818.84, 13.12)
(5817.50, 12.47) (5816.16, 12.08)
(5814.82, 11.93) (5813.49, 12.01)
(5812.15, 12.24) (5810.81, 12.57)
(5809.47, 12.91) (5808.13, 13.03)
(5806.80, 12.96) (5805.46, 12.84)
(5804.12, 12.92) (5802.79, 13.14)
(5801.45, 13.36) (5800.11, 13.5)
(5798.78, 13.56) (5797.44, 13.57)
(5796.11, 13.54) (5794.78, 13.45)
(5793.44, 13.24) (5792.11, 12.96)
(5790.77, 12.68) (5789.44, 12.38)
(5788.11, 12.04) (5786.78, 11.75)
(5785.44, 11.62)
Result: -3.01 angstroms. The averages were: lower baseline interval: 13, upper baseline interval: 11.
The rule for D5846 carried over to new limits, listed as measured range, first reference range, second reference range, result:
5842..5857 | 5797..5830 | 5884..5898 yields -3.9 angstroms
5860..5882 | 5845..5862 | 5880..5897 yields -4.6 angstroms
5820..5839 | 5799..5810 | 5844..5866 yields -1.1 angstroms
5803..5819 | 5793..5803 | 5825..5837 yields 1.1 angstroms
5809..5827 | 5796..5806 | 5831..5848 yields 0.0 angstroms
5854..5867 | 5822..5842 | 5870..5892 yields -0.5 angstroms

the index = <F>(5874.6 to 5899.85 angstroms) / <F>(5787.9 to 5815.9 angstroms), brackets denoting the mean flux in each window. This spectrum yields 0.7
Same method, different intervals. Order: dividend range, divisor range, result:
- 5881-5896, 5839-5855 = 0.62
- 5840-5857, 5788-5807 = 0.99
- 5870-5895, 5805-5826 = 0.78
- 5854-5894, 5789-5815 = 0.86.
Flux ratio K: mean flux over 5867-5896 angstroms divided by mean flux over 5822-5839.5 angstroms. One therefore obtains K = 0.76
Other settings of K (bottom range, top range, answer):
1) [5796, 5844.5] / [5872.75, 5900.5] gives 0.72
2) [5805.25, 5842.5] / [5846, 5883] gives 0.96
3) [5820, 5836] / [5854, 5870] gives 0.89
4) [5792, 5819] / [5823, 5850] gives 1.03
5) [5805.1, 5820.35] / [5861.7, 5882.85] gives 0.99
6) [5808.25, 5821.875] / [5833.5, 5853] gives 1.02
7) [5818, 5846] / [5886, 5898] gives 0.48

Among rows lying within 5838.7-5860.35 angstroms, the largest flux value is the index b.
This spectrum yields 13.35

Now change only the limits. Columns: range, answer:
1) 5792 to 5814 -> 13.57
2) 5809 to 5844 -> 14.28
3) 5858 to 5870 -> 12.79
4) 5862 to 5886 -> 12.86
